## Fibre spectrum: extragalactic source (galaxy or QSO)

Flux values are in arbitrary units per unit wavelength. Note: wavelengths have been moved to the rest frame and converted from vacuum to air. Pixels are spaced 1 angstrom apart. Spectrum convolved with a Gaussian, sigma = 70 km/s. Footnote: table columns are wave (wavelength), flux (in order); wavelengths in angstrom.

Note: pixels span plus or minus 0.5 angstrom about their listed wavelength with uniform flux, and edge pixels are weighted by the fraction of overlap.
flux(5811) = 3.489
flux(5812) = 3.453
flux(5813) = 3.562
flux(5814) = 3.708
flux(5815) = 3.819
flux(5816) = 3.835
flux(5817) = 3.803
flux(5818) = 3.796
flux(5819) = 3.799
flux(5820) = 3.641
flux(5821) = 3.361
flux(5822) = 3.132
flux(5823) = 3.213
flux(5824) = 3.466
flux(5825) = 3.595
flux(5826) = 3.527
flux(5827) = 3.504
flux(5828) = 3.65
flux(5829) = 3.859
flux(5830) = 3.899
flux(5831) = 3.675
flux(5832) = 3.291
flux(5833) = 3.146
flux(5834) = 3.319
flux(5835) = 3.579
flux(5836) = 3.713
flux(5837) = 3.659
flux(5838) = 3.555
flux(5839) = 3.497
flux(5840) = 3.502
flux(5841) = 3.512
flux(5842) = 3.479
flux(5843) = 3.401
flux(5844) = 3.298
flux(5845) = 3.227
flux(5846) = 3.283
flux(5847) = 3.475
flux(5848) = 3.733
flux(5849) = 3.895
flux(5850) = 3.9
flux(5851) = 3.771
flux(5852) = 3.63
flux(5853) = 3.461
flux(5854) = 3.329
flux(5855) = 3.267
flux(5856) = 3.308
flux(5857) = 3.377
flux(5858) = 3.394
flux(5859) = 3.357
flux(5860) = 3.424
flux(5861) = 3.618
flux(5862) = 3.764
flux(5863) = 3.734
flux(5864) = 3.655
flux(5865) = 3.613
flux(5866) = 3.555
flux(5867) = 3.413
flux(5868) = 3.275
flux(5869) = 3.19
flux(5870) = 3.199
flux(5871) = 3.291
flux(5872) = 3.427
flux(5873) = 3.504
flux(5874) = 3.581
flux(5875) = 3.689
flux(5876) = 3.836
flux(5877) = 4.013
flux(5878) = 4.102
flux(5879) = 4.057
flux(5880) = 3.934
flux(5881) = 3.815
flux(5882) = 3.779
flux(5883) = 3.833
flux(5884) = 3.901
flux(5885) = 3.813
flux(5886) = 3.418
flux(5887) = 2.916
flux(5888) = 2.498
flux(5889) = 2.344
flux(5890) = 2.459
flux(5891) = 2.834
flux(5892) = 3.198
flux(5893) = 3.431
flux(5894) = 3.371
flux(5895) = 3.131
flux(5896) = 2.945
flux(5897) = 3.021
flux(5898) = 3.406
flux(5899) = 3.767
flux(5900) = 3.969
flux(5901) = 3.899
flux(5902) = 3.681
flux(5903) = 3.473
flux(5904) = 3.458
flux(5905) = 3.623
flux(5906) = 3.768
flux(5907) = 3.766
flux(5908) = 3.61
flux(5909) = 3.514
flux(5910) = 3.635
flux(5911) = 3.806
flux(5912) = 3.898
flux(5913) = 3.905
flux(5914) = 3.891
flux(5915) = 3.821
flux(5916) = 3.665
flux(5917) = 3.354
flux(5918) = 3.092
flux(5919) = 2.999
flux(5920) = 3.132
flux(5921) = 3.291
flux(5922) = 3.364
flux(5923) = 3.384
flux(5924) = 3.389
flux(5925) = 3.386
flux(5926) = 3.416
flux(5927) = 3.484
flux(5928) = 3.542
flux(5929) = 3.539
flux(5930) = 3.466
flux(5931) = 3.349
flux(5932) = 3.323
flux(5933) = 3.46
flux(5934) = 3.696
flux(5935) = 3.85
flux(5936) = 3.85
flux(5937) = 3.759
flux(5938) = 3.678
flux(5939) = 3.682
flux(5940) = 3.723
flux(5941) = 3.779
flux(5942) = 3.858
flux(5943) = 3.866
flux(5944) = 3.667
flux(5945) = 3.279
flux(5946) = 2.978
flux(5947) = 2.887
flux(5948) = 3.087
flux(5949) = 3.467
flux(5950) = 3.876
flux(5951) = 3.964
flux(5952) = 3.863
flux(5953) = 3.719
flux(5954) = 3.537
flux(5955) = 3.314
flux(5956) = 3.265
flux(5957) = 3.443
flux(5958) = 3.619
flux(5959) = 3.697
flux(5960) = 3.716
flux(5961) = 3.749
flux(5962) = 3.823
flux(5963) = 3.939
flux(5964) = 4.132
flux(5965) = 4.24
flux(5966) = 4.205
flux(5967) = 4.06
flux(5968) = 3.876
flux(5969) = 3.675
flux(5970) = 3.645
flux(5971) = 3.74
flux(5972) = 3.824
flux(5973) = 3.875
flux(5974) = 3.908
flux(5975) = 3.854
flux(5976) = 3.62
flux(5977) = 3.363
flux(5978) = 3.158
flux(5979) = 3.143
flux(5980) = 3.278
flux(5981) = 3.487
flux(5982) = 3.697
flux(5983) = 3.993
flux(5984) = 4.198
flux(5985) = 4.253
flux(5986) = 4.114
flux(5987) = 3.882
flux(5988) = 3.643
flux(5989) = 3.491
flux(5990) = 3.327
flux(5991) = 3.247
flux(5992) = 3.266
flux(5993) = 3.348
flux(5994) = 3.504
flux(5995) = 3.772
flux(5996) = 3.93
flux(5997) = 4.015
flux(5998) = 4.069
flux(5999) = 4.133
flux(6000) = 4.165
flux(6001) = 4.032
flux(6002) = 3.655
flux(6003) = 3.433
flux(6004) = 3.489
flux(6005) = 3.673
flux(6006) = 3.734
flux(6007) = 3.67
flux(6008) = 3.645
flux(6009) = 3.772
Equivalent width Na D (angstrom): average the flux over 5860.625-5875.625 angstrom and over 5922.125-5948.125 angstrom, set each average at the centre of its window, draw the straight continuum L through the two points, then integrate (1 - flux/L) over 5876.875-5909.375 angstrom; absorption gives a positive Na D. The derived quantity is 0.3 angstrom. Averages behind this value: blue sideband 3.5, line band 3.47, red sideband 3.52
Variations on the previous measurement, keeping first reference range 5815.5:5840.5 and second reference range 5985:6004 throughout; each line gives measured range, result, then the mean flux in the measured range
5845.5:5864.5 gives 0.2 angstrom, 3.55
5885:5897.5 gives 2.2 angstrom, 3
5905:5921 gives 0.3 angstrom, 3.58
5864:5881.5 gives -0.1 angstrom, 3.62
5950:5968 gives -0.4 angstrom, 3.79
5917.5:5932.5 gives 1.3 angstrom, 3.34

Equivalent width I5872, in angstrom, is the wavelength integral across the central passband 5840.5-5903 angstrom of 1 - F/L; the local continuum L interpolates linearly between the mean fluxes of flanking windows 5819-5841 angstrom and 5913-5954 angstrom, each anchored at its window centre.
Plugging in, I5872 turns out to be 0.9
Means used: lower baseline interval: 3.52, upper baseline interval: 3.53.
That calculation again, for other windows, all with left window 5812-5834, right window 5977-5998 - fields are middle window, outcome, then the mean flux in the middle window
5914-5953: 1.1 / 3.51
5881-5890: 0.8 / 3.29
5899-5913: -0.4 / 3.71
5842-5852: 0.1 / 3.55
